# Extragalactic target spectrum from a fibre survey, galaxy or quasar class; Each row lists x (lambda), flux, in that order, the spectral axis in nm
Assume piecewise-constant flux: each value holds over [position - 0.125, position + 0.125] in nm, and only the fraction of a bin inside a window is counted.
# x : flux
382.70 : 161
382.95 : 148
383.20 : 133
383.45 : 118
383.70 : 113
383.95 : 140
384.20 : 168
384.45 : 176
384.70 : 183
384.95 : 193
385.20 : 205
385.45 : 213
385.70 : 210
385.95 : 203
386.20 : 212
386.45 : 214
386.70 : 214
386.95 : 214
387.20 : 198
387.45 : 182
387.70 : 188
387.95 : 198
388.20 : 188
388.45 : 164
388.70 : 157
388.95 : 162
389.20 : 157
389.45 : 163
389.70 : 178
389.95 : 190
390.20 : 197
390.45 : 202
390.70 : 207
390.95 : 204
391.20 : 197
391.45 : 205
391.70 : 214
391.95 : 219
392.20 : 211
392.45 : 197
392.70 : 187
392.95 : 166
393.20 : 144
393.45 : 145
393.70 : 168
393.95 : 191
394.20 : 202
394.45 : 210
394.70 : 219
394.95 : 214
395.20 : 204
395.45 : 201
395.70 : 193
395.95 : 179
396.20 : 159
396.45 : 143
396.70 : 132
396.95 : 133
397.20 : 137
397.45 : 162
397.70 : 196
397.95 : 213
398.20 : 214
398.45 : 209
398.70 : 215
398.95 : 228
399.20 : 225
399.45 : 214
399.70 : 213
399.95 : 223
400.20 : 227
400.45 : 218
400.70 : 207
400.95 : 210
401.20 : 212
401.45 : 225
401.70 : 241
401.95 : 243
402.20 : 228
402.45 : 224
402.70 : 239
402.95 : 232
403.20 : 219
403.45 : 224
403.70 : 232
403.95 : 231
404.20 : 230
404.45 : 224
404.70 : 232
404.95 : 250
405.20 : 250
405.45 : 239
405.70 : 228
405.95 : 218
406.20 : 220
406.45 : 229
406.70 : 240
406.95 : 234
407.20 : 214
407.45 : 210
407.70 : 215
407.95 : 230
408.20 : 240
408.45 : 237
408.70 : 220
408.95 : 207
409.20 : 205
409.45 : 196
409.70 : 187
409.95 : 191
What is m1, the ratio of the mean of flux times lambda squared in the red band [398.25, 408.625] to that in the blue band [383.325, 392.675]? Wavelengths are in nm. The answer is 1.30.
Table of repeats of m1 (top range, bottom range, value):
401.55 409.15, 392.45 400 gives 1.28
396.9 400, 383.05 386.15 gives 1.24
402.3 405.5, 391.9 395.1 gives 1.29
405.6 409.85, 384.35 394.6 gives 1.26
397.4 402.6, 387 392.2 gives 1.21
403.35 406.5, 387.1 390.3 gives 1.41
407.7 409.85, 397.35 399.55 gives 1.08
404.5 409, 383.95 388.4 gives 1.30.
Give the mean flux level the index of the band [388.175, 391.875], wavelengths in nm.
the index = 186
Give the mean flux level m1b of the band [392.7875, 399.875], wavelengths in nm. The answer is 187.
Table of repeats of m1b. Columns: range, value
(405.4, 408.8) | 226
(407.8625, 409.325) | 223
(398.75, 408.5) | 227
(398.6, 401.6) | 218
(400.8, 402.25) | 226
